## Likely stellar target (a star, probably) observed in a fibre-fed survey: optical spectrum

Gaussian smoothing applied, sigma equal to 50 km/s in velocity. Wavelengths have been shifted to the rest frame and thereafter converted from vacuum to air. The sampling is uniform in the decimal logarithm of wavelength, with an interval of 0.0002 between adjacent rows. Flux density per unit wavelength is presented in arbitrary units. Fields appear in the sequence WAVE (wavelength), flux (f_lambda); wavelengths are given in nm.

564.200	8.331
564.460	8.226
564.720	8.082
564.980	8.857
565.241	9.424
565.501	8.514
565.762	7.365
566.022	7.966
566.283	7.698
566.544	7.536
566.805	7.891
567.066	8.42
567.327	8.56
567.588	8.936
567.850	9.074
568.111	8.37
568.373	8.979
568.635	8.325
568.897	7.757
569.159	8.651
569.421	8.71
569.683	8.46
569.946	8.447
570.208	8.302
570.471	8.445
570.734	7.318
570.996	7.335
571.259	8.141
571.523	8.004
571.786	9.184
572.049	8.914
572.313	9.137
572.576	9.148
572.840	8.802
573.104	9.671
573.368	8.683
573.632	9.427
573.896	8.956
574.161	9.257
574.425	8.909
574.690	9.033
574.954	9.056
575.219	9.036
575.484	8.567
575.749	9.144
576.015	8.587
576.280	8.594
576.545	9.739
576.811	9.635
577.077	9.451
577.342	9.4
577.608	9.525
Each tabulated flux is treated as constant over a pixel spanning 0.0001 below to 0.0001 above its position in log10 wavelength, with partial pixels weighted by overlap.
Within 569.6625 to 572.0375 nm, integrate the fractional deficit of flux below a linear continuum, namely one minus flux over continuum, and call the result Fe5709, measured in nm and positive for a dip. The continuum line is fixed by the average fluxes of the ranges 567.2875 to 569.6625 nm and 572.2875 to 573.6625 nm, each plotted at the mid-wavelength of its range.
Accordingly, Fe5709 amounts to 0.18 nm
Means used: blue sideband 8.59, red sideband 9.13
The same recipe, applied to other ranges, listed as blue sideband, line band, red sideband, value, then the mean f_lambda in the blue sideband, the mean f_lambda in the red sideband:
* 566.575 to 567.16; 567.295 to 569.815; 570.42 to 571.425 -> -0.210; 8.03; 7.76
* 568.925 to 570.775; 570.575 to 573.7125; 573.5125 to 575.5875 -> 0.021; 8.35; 9.03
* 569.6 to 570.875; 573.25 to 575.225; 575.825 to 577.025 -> -0.053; 8.18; 9.15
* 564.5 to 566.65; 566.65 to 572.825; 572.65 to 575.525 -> 0.106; 8.19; 9.05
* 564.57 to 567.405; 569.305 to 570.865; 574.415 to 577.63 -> 0.055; 8.2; 9.12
